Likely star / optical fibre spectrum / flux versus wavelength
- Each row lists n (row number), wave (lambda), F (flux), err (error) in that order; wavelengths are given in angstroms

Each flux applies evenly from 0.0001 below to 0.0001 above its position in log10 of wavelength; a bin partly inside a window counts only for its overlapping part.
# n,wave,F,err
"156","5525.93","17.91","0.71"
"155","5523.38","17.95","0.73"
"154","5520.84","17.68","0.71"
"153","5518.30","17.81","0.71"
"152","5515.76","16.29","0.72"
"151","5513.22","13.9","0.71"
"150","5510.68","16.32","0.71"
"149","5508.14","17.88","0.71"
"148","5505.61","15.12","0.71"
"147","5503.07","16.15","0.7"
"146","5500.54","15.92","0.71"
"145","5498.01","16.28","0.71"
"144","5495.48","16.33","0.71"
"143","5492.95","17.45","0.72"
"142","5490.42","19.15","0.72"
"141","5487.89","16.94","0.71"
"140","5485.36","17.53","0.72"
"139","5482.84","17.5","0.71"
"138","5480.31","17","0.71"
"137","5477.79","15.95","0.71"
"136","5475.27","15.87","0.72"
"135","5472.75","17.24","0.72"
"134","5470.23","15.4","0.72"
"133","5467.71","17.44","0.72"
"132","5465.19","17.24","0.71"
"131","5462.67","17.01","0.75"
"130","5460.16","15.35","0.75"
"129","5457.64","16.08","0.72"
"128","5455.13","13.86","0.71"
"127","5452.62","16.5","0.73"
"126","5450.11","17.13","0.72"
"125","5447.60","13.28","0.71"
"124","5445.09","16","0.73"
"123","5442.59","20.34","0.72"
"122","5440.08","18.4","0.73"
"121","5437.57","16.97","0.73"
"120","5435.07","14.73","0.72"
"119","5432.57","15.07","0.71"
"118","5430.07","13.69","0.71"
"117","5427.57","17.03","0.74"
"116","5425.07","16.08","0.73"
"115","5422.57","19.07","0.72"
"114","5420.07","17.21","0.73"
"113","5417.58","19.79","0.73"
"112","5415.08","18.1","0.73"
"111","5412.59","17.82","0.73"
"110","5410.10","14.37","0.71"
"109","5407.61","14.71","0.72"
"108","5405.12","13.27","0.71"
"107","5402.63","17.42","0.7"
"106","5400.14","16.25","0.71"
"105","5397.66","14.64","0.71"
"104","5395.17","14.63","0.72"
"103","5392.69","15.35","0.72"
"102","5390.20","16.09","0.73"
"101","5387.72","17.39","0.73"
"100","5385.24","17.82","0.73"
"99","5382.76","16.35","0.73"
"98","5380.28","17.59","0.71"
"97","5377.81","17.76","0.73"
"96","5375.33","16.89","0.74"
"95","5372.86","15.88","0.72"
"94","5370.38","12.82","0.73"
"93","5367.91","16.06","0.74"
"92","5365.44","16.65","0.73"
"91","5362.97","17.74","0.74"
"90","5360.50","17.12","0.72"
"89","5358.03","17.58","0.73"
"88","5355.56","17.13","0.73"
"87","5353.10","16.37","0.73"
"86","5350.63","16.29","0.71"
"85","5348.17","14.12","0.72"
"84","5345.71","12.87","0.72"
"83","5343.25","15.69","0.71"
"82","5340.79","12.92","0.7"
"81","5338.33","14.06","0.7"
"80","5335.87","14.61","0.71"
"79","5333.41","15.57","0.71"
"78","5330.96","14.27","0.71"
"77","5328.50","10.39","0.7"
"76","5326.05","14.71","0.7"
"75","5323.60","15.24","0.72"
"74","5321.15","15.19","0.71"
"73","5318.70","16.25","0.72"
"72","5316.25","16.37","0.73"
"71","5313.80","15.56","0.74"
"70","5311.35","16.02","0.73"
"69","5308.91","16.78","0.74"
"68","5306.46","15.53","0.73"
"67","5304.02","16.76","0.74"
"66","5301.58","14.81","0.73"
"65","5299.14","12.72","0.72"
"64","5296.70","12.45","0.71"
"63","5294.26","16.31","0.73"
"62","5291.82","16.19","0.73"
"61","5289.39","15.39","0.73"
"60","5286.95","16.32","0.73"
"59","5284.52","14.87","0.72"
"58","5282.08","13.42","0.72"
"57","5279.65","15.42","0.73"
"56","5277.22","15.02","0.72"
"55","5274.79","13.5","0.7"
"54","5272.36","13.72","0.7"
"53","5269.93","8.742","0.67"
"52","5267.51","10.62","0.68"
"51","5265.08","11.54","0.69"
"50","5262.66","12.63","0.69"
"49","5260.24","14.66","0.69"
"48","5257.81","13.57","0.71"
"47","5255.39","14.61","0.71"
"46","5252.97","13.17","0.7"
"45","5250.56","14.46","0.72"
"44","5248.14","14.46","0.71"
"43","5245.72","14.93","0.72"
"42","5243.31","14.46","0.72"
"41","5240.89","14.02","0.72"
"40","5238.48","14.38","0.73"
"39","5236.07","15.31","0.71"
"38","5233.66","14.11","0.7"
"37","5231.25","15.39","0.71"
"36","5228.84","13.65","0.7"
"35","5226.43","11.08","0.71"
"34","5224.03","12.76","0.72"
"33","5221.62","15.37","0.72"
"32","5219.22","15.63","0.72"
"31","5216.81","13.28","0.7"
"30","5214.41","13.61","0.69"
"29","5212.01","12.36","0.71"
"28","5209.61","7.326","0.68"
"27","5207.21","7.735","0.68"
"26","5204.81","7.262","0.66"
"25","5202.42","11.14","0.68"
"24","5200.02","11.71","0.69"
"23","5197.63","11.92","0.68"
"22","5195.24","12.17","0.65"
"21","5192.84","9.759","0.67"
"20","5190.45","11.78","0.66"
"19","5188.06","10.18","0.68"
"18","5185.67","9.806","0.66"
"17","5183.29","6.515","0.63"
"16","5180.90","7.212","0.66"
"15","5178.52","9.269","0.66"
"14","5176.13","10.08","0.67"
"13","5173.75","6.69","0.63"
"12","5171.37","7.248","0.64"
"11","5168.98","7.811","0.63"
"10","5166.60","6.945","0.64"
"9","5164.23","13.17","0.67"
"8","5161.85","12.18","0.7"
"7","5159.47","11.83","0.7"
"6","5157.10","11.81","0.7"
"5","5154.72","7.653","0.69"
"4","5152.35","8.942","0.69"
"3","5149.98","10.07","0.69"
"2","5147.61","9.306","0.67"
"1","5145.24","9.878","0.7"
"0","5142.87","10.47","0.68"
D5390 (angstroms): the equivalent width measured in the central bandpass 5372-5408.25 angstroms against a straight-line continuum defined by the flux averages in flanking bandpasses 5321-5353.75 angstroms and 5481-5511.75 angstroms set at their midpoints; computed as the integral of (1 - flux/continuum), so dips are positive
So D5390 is -2.3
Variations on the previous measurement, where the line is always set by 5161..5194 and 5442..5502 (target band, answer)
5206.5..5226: -4.2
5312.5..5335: -3.5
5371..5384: -2.3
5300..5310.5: -3.0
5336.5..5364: -4.2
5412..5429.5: -2.8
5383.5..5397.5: -1.6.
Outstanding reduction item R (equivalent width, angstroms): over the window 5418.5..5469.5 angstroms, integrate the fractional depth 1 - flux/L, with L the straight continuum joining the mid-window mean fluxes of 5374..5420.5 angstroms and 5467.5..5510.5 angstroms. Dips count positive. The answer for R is 0.6 angstroms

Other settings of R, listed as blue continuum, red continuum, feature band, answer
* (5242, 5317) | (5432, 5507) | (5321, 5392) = -1.8 angstroms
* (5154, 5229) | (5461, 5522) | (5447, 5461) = 0.4 angstroms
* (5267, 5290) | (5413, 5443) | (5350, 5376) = -1.2 angstroms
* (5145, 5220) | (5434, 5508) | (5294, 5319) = -4.8 angstroms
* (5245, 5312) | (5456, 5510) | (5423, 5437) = 0.4 angstroms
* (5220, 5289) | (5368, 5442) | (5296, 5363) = -0.3 angstroms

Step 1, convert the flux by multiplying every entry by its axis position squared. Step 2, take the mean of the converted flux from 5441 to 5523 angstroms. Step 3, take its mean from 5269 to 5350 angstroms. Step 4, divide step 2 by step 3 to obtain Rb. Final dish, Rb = 1.2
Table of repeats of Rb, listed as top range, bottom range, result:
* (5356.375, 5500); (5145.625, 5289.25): 1.50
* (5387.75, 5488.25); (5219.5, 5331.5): 1.22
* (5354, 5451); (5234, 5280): 1.28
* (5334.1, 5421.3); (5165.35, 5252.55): 1.49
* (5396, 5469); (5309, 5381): 1.09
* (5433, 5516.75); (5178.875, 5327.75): 1.34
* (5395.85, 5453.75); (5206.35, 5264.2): 1.31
